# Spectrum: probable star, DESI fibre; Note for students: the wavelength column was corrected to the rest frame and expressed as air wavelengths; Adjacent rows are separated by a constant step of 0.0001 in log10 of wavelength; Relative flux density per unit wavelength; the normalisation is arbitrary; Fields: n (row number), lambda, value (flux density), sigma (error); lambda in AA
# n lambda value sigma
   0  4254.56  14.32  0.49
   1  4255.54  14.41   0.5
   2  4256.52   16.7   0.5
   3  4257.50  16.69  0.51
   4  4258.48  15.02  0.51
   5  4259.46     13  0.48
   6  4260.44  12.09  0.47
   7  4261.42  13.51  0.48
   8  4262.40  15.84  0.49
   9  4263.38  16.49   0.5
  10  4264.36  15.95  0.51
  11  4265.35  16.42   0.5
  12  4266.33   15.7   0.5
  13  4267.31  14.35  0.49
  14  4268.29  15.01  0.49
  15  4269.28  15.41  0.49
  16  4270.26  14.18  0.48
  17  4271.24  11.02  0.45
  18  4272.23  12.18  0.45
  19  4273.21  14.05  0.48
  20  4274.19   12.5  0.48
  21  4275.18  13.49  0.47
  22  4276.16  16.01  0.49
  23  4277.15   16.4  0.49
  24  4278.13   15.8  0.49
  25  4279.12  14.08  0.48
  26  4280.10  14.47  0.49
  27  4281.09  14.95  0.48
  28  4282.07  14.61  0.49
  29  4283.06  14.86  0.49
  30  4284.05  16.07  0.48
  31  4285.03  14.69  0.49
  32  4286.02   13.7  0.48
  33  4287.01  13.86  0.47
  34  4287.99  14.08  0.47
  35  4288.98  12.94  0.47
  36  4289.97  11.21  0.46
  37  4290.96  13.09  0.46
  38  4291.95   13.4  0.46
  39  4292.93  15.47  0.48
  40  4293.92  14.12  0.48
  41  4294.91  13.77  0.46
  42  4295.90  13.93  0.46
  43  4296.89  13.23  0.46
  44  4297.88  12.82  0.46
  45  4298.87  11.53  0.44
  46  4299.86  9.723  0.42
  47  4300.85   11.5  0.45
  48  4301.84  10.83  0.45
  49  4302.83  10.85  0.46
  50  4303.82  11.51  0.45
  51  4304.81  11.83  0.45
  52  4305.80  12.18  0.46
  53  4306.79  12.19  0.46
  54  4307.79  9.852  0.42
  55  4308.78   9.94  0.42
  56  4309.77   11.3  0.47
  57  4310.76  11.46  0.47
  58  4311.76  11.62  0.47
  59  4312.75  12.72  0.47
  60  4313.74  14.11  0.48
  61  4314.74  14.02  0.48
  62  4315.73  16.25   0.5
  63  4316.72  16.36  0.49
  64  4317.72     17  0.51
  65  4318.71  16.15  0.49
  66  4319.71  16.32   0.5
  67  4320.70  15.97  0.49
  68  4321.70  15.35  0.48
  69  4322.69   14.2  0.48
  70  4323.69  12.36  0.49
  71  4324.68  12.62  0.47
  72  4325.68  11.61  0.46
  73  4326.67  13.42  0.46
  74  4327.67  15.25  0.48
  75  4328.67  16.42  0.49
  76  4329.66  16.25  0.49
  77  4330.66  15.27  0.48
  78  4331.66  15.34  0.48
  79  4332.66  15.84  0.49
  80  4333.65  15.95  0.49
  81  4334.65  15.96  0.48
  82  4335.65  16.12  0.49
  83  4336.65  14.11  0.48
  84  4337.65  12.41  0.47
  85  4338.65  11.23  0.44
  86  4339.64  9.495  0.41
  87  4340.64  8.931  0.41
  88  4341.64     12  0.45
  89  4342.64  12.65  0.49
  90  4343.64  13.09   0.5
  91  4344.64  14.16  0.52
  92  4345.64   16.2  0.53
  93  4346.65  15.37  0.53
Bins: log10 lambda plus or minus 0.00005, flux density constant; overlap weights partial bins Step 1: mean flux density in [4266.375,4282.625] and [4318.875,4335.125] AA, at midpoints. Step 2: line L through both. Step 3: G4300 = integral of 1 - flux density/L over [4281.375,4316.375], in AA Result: 4.1 AA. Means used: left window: 14.3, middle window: 12.9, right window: 14.9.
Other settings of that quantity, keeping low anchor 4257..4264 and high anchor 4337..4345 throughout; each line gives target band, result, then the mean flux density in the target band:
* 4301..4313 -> 1.5 AA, 11.3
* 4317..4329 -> -2.2 AA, 14.7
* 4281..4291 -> -0.2 AA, 14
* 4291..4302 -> 0.5 AA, 12.8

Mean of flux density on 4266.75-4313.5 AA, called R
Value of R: 13.2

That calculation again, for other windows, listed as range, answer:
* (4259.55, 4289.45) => 14.5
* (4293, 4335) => 13.6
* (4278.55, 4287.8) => 14.6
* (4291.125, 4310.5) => 12.1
